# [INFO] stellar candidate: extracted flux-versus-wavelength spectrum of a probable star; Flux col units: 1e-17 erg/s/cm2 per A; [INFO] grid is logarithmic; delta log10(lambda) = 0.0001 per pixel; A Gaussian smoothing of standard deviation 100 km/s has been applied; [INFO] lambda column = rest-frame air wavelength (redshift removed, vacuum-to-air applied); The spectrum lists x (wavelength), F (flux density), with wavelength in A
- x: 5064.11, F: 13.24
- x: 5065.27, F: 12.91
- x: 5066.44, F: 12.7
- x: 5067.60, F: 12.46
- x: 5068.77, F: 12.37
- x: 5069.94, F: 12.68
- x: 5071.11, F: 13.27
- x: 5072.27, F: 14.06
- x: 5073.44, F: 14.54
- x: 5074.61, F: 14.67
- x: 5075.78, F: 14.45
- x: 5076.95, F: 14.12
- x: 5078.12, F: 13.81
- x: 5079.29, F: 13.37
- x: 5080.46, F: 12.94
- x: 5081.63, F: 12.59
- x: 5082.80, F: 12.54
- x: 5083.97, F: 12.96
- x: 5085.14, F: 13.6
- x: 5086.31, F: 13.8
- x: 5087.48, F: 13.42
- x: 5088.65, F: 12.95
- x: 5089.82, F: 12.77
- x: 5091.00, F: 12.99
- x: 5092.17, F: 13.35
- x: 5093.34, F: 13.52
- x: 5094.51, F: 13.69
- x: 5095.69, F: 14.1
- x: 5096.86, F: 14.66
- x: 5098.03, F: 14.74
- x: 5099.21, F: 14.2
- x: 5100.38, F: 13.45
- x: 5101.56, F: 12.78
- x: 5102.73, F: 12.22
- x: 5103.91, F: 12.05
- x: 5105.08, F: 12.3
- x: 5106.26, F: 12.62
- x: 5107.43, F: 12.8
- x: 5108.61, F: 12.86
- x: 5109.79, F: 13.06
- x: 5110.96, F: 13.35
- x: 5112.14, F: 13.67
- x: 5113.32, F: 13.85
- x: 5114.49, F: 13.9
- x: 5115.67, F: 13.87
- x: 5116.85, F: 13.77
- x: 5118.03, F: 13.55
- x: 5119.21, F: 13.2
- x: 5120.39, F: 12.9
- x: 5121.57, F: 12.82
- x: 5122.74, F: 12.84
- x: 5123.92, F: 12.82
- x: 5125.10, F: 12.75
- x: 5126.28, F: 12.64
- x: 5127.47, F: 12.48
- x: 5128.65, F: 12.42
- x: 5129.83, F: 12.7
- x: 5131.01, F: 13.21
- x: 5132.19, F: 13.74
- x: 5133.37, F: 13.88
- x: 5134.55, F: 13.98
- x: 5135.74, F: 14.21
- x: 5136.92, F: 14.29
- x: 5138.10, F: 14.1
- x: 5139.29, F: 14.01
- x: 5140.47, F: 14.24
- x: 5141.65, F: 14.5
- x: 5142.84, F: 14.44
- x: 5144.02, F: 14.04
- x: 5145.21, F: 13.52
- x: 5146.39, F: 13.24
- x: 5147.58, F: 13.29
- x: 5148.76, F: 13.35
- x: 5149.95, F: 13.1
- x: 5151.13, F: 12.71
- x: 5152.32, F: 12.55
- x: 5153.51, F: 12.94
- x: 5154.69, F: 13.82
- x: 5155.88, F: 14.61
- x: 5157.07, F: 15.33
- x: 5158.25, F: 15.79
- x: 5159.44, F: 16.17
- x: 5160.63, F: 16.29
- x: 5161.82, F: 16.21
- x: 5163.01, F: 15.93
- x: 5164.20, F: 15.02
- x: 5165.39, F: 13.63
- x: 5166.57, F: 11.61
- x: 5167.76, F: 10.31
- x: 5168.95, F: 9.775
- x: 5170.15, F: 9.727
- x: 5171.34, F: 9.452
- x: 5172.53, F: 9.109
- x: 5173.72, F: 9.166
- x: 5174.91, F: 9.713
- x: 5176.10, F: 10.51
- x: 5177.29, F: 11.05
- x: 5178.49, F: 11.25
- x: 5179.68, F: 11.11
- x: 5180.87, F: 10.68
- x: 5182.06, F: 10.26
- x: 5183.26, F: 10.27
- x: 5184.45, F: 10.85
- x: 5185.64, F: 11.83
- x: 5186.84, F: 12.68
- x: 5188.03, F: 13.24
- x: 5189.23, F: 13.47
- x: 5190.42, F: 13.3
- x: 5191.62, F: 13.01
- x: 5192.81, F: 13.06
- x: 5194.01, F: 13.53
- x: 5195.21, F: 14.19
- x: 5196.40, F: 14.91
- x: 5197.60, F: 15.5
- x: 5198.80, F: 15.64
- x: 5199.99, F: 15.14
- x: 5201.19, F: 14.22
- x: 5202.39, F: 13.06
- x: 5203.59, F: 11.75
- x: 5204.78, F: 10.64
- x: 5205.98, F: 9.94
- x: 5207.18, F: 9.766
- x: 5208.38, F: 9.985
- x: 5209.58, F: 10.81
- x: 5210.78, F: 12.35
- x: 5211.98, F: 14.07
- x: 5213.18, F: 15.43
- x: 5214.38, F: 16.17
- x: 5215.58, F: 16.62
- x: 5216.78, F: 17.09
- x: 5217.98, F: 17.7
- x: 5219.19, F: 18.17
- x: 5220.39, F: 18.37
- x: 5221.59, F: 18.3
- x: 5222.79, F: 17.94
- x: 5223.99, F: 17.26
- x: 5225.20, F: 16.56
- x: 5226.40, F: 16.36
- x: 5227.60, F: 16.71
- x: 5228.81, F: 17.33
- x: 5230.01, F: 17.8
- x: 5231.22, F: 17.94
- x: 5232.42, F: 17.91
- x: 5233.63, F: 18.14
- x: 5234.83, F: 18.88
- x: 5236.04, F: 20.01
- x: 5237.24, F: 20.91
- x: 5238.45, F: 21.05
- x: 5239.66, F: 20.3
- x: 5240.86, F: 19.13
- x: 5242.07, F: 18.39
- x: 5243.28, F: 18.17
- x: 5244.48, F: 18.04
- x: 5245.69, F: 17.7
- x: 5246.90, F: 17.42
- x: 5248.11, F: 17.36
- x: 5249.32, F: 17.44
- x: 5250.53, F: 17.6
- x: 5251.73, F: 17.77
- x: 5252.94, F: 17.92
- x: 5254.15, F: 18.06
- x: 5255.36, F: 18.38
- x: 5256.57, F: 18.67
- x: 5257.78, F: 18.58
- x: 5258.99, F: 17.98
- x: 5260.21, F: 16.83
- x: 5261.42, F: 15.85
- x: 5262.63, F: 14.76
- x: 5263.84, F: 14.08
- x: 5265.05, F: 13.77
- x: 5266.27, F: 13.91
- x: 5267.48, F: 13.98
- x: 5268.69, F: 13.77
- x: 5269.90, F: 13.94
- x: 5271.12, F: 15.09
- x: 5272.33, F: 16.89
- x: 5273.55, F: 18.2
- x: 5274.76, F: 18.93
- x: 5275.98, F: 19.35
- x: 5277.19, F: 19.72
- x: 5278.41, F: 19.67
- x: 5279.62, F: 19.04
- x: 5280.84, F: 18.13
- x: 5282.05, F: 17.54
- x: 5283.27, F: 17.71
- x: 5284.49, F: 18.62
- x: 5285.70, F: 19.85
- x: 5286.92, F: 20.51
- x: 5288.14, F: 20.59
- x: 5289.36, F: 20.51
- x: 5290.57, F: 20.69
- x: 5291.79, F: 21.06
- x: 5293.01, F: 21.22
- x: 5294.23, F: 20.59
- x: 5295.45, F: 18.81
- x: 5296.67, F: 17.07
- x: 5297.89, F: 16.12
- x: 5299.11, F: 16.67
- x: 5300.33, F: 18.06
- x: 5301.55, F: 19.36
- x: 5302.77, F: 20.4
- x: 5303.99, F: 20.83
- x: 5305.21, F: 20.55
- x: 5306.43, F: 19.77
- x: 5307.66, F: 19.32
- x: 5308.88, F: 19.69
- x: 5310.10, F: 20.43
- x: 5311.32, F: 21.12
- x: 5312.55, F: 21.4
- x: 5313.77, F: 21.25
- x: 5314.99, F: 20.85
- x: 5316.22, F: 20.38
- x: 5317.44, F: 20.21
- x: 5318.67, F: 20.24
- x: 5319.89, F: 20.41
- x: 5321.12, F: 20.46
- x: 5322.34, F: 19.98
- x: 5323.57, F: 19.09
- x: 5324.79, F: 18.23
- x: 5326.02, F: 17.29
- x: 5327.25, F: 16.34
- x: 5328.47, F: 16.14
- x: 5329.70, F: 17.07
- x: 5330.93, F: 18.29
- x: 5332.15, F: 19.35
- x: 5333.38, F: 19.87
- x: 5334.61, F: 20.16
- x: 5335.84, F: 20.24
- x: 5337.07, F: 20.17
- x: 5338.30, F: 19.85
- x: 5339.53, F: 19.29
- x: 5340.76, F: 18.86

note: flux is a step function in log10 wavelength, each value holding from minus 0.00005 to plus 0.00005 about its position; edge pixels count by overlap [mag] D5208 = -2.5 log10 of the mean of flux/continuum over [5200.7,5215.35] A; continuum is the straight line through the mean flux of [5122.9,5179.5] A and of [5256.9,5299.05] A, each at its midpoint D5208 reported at 0.21 mag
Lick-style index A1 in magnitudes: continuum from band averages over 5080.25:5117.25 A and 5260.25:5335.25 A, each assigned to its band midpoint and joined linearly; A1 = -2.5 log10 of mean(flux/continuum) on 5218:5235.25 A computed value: -0.063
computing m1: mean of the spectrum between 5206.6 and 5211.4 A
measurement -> 10.7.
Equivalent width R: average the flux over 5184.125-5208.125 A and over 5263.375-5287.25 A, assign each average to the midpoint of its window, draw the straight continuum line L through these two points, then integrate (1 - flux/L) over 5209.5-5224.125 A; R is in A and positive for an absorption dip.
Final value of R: -2.35 A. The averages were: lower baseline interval 13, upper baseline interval 17.1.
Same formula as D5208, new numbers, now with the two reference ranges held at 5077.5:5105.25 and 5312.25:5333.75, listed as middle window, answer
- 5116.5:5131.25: 0.10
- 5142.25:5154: 0.11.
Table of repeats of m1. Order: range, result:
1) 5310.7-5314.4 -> 21.3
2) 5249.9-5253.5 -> 17.8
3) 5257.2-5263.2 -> 16.8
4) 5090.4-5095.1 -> 13.4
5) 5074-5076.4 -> 14.5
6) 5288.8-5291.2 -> 20.7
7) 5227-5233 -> 17.5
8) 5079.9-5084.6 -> 12.8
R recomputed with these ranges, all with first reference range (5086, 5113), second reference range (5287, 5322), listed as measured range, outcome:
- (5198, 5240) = 3.0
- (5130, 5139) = 0.3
